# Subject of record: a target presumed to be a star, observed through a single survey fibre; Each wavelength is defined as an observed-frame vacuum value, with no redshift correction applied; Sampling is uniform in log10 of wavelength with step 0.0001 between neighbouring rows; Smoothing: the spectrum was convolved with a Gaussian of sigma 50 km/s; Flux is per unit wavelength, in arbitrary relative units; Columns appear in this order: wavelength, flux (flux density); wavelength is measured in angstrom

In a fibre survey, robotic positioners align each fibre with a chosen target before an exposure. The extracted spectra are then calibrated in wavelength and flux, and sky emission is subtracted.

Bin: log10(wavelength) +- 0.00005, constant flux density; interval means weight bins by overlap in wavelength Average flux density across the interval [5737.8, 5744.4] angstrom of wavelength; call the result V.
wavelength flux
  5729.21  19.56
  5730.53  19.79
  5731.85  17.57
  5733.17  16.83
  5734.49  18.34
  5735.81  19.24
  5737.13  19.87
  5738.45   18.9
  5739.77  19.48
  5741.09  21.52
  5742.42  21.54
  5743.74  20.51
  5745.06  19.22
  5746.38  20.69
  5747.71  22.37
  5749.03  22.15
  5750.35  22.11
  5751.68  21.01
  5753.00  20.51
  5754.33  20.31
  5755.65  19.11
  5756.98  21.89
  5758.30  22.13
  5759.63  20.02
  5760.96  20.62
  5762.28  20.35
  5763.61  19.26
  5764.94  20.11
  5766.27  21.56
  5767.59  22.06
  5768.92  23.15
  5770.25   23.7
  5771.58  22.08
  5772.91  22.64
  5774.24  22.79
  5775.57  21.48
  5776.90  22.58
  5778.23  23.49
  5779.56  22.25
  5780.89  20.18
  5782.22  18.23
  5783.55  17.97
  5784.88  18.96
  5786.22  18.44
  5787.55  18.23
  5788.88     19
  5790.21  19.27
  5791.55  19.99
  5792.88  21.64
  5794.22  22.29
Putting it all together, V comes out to 20.4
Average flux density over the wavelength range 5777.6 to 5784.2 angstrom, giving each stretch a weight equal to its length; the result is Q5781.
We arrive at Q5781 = 20.4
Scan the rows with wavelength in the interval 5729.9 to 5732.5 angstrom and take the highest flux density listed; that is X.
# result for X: 19.79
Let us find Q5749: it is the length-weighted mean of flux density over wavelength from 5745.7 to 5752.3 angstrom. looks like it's 21.7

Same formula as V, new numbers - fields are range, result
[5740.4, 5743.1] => 21.5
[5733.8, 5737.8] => 19.1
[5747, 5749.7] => 22.2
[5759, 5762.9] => 20.3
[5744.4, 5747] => 20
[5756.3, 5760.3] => 21.3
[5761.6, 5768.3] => 20.7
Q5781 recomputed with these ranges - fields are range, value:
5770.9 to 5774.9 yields 22.5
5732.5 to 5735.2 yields 17.6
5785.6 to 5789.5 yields 18.6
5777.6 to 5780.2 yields 22.9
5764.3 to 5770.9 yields 22.1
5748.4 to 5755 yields 21.2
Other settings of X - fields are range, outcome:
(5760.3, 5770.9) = 23.7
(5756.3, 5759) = 22.13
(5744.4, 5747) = 20.69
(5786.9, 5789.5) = 19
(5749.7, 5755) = 22.11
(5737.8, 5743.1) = 21.54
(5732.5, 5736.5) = 19.24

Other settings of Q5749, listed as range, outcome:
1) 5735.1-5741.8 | 19.8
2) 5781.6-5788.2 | 18.4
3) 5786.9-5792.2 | 19.1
